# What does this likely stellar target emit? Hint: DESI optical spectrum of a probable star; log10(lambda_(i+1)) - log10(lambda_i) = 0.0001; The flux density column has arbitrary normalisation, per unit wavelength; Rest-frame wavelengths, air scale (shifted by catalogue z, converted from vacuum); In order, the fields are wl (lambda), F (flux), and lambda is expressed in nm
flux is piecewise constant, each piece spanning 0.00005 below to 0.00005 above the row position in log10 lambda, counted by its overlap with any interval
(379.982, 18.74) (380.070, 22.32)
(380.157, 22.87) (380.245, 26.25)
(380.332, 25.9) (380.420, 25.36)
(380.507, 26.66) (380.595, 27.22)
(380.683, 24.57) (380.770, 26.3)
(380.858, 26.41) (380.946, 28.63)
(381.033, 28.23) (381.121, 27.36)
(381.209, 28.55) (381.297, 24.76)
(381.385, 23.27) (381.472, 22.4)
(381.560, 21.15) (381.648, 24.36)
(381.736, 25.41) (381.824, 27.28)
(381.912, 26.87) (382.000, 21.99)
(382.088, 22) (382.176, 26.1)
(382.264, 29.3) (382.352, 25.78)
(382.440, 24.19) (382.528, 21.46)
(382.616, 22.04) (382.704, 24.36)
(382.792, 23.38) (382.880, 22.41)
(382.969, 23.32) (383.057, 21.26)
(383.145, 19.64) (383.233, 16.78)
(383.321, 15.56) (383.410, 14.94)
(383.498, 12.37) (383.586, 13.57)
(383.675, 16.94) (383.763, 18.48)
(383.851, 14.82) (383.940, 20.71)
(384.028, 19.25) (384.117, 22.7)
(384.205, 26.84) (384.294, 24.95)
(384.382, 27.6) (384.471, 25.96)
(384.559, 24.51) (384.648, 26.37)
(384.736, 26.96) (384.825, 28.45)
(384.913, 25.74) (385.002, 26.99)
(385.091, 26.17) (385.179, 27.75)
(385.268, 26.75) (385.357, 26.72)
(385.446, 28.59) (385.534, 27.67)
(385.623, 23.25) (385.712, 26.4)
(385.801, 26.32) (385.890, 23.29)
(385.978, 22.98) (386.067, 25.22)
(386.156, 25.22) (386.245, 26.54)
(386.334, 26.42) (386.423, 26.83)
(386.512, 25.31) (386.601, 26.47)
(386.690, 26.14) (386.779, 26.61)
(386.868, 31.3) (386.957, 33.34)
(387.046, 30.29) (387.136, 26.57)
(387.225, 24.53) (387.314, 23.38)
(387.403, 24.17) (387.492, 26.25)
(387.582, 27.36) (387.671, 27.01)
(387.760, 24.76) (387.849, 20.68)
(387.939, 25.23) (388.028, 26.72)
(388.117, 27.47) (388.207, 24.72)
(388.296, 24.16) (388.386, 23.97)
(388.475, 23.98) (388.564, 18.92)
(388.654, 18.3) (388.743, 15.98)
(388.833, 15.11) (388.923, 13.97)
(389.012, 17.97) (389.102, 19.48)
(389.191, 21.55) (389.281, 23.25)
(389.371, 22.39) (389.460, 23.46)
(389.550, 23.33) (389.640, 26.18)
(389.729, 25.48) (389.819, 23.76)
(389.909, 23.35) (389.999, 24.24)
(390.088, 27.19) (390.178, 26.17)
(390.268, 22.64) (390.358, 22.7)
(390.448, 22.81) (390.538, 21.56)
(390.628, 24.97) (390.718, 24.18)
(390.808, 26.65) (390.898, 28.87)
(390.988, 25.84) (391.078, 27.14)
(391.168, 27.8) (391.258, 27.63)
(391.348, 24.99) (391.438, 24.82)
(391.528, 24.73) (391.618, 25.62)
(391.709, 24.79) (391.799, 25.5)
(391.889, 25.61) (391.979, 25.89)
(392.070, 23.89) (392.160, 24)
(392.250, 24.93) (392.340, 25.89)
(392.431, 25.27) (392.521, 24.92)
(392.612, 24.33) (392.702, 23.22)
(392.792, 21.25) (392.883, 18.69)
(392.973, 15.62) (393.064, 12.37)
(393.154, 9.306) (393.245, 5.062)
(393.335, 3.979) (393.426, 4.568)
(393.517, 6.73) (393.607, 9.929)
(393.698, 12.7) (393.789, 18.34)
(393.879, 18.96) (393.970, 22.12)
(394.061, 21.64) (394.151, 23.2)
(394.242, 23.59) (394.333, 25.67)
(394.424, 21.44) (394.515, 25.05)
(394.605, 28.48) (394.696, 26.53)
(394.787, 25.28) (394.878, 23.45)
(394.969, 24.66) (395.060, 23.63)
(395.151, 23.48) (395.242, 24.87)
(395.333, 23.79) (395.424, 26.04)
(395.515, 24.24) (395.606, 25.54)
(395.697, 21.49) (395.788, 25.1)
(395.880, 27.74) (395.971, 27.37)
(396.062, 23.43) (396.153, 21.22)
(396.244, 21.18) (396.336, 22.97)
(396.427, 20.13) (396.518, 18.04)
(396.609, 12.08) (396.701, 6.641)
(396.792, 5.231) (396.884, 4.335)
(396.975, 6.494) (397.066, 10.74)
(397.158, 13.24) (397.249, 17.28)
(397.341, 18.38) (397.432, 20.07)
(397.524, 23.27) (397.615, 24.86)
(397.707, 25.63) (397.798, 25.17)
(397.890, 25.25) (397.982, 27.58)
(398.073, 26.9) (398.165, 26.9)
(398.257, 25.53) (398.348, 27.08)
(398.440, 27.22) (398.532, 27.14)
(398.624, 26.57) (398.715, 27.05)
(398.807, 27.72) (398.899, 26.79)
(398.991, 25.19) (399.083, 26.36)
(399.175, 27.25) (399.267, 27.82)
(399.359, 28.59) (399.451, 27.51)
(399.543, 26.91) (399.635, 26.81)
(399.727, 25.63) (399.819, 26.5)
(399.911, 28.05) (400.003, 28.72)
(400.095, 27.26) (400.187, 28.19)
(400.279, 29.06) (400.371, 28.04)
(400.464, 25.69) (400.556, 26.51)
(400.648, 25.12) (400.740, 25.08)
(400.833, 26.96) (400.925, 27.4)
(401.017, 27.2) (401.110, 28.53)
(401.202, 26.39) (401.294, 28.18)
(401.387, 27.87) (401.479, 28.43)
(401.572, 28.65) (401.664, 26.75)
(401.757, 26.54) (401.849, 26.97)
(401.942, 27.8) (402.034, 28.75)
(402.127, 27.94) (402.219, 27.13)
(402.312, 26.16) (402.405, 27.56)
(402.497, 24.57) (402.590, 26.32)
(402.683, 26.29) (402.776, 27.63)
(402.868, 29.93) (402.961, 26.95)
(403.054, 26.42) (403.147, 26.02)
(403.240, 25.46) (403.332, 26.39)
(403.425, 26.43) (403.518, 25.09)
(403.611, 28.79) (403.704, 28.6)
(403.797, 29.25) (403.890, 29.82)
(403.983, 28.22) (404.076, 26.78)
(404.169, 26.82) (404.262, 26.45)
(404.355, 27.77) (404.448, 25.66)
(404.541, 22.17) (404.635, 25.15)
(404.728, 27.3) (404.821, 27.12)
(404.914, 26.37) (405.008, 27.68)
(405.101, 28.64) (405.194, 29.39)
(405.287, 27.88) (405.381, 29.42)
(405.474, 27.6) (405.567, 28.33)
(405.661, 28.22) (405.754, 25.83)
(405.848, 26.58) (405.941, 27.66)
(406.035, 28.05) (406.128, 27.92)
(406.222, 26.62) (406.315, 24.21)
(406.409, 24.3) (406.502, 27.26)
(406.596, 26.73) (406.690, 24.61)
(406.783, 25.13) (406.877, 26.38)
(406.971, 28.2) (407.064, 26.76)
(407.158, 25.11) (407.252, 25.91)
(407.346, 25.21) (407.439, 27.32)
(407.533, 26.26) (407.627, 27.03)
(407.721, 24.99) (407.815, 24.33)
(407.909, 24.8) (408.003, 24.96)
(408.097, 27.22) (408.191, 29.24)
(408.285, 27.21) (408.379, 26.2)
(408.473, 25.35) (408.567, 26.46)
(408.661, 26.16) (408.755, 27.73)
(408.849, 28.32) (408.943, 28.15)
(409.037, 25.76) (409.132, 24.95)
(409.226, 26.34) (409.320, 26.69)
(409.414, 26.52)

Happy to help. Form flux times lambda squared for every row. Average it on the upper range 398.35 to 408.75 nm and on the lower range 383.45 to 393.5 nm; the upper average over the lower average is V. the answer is 1.25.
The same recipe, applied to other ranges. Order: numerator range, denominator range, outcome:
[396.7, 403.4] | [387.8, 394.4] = 1.22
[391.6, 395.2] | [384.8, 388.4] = 0.81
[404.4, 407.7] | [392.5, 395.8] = 1.42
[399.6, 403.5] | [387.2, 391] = 1.24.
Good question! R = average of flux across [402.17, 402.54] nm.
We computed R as 26.4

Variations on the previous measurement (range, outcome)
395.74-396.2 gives 24.9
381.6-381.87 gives 25.6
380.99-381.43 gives 26.4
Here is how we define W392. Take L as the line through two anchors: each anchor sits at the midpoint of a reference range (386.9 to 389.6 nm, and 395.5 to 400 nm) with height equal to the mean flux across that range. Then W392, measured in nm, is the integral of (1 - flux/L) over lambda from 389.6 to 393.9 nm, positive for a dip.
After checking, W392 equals 0.29 nm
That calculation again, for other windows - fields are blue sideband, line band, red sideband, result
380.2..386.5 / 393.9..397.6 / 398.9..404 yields 0.77 nm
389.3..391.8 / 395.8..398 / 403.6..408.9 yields 0.60 nm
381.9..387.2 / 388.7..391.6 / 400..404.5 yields 0.19 nm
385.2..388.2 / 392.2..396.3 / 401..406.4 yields 0.90 nm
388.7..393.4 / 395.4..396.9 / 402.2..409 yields 0.25 nm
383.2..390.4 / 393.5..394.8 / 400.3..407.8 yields 0.22 nm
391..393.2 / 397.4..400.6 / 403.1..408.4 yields -0.20 nm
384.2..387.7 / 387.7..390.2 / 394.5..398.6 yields 0.26 nm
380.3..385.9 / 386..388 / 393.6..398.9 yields -0.26 nm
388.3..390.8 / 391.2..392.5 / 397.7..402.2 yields -0.11 nm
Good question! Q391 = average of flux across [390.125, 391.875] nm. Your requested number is 25.2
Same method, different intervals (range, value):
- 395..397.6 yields 19.3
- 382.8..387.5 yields 24.1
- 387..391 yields 23.6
